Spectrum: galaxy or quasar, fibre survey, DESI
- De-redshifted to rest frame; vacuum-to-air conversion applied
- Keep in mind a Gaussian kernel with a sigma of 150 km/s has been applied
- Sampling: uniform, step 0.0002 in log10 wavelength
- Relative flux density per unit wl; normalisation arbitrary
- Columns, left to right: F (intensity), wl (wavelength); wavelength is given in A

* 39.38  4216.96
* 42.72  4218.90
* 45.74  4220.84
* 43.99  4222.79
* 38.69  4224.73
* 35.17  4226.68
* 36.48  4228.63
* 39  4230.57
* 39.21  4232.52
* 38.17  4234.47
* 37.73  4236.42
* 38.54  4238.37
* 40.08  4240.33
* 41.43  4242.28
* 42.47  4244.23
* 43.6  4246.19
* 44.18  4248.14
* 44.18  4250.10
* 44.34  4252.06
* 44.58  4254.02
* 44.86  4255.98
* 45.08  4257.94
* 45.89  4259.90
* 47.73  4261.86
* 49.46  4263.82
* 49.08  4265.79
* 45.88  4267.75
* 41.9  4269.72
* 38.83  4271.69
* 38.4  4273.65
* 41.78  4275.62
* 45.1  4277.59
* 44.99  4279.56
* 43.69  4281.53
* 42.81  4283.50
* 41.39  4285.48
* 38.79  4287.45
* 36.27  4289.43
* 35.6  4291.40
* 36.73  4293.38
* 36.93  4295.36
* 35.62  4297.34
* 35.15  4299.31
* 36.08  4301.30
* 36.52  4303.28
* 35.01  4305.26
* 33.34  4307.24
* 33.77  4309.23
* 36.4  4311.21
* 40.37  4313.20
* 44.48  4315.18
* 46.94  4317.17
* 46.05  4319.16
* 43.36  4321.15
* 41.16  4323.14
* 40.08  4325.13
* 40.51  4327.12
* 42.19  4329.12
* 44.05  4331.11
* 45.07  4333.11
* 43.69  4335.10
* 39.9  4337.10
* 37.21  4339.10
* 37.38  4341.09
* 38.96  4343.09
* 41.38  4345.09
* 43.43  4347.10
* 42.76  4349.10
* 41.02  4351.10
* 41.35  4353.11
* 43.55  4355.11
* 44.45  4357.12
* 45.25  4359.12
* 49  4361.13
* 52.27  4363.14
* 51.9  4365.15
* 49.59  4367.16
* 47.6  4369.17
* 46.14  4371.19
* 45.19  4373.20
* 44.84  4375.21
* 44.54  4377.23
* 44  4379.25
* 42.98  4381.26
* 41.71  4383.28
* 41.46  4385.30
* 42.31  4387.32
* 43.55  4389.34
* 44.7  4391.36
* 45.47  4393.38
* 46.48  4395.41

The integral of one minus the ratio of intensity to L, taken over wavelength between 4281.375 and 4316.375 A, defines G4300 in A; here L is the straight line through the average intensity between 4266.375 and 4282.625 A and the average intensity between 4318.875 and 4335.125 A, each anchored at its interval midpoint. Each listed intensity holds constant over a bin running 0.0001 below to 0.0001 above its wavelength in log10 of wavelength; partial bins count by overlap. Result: 4.19 A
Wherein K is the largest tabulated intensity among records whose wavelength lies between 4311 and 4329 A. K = 46.94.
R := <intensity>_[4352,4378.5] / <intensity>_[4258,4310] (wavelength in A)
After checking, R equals 1.15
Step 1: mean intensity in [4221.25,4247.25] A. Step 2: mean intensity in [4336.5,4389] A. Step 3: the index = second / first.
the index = 1.10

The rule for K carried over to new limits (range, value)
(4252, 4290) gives 49.46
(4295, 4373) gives 52.27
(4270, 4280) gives 45.1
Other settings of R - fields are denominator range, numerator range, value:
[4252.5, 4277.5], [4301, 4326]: 0.89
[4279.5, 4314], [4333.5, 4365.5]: 1.15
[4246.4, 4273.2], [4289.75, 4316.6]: 0.82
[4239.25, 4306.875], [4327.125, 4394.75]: 1.06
